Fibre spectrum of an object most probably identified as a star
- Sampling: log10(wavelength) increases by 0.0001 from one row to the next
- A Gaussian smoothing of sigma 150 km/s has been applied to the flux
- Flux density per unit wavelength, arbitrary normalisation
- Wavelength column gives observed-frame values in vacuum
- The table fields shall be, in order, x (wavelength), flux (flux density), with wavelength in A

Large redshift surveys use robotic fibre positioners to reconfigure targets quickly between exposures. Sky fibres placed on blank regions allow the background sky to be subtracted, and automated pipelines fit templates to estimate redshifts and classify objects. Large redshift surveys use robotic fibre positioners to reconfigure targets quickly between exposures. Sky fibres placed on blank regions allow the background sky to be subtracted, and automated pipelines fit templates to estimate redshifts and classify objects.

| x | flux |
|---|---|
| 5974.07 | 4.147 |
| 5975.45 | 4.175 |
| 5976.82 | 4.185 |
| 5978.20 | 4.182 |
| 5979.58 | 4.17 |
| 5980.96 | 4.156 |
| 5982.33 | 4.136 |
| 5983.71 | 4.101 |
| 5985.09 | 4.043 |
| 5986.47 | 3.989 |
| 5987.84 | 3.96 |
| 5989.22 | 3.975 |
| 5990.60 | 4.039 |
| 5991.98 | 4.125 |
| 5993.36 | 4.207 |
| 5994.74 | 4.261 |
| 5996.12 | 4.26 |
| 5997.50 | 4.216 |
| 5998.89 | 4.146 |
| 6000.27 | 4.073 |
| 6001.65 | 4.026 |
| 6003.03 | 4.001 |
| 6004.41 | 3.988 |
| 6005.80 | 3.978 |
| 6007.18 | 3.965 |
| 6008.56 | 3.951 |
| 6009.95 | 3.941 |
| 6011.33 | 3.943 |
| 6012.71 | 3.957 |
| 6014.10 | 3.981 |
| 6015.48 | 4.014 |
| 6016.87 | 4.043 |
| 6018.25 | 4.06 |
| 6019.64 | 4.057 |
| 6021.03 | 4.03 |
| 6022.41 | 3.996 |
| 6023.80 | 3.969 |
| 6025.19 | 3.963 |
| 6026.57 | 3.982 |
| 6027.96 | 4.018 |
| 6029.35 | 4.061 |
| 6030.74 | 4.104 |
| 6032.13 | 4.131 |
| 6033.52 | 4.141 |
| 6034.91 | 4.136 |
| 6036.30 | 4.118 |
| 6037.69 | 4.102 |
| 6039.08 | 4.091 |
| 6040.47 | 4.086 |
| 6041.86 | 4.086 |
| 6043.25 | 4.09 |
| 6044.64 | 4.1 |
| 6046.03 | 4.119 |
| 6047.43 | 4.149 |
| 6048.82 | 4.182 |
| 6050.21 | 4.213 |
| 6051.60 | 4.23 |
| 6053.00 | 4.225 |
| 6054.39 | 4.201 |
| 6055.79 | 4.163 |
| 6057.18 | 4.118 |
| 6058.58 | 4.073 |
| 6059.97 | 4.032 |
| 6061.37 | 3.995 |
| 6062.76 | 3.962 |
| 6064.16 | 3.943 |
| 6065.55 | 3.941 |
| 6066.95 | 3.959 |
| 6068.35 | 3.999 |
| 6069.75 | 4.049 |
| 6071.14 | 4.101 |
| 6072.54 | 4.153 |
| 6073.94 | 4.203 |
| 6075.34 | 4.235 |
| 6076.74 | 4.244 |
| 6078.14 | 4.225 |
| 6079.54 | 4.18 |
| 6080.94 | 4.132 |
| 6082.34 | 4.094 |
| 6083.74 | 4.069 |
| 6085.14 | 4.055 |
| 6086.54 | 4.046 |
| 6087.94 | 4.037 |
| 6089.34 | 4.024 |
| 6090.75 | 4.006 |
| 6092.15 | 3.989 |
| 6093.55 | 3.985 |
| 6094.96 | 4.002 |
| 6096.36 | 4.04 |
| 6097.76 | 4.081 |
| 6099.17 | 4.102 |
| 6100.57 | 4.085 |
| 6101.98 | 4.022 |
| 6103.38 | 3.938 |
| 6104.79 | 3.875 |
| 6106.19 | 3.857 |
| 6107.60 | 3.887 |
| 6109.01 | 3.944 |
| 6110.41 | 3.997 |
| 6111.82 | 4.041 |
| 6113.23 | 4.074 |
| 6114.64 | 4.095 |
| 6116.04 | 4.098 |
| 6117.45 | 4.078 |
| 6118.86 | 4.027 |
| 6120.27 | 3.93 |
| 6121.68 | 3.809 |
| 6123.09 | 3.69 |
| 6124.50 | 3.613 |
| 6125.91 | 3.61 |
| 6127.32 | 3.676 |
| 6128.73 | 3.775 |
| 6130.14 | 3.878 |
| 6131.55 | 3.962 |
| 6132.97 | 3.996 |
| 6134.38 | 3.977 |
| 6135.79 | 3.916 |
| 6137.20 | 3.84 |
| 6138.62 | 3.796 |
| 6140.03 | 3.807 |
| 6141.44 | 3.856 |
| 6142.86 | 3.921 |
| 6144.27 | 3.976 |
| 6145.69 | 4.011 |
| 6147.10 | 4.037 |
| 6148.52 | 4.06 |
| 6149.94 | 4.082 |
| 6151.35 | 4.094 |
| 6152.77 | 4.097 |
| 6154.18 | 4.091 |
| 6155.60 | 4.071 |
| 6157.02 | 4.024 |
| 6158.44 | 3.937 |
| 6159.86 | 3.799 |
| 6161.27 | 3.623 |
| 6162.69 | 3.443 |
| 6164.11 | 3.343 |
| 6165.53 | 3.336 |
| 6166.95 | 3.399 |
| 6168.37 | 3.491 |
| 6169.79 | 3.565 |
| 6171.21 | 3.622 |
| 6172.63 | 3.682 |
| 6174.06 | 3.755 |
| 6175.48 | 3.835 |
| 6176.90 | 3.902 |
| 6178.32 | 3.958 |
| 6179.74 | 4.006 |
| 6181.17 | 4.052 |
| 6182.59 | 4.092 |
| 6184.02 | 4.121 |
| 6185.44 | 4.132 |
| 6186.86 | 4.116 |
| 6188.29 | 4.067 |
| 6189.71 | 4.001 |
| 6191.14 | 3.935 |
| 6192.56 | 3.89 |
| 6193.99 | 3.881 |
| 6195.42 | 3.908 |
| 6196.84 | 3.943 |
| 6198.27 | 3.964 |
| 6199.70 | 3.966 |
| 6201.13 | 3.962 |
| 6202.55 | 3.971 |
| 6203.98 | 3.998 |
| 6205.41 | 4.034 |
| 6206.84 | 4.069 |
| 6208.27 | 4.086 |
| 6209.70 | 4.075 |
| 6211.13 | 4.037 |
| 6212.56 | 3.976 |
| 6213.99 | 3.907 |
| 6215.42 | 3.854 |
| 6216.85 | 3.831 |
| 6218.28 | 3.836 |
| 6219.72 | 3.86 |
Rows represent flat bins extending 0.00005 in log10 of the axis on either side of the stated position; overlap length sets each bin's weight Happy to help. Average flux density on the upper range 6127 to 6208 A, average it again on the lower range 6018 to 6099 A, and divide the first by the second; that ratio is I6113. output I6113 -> 0.95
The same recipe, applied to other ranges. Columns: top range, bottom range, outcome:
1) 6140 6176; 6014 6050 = 0.93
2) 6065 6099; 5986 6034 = 1.01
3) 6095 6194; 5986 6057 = 0.96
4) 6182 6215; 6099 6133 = 1.02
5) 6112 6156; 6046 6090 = 0.96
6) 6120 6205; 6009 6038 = 0.96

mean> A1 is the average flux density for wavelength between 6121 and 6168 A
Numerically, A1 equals 3.83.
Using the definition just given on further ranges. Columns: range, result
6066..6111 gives 4.05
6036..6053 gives 4.14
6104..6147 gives 3.9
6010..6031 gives 4.01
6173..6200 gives 3.97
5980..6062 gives 4.08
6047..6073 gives 4.09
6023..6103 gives 4.08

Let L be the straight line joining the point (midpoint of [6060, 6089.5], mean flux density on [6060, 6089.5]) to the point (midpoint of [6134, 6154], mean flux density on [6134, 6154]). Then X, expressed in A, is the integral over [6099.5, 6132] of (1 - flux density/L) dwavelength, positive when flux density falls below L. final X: 0.81 A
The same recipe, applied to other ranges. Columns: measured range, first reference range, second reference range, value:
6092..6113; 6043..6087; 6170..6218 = 0.4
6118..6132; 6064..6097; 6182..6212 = 0.9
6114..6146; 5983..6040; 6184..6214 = 1.1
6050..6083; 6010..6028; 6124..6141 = -1.5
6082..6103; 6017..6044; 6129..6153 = -0.2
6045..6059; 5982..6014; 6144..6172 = -0.7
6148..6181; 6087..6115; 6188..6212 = 1.6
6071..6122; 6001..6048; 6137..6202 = -1.1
